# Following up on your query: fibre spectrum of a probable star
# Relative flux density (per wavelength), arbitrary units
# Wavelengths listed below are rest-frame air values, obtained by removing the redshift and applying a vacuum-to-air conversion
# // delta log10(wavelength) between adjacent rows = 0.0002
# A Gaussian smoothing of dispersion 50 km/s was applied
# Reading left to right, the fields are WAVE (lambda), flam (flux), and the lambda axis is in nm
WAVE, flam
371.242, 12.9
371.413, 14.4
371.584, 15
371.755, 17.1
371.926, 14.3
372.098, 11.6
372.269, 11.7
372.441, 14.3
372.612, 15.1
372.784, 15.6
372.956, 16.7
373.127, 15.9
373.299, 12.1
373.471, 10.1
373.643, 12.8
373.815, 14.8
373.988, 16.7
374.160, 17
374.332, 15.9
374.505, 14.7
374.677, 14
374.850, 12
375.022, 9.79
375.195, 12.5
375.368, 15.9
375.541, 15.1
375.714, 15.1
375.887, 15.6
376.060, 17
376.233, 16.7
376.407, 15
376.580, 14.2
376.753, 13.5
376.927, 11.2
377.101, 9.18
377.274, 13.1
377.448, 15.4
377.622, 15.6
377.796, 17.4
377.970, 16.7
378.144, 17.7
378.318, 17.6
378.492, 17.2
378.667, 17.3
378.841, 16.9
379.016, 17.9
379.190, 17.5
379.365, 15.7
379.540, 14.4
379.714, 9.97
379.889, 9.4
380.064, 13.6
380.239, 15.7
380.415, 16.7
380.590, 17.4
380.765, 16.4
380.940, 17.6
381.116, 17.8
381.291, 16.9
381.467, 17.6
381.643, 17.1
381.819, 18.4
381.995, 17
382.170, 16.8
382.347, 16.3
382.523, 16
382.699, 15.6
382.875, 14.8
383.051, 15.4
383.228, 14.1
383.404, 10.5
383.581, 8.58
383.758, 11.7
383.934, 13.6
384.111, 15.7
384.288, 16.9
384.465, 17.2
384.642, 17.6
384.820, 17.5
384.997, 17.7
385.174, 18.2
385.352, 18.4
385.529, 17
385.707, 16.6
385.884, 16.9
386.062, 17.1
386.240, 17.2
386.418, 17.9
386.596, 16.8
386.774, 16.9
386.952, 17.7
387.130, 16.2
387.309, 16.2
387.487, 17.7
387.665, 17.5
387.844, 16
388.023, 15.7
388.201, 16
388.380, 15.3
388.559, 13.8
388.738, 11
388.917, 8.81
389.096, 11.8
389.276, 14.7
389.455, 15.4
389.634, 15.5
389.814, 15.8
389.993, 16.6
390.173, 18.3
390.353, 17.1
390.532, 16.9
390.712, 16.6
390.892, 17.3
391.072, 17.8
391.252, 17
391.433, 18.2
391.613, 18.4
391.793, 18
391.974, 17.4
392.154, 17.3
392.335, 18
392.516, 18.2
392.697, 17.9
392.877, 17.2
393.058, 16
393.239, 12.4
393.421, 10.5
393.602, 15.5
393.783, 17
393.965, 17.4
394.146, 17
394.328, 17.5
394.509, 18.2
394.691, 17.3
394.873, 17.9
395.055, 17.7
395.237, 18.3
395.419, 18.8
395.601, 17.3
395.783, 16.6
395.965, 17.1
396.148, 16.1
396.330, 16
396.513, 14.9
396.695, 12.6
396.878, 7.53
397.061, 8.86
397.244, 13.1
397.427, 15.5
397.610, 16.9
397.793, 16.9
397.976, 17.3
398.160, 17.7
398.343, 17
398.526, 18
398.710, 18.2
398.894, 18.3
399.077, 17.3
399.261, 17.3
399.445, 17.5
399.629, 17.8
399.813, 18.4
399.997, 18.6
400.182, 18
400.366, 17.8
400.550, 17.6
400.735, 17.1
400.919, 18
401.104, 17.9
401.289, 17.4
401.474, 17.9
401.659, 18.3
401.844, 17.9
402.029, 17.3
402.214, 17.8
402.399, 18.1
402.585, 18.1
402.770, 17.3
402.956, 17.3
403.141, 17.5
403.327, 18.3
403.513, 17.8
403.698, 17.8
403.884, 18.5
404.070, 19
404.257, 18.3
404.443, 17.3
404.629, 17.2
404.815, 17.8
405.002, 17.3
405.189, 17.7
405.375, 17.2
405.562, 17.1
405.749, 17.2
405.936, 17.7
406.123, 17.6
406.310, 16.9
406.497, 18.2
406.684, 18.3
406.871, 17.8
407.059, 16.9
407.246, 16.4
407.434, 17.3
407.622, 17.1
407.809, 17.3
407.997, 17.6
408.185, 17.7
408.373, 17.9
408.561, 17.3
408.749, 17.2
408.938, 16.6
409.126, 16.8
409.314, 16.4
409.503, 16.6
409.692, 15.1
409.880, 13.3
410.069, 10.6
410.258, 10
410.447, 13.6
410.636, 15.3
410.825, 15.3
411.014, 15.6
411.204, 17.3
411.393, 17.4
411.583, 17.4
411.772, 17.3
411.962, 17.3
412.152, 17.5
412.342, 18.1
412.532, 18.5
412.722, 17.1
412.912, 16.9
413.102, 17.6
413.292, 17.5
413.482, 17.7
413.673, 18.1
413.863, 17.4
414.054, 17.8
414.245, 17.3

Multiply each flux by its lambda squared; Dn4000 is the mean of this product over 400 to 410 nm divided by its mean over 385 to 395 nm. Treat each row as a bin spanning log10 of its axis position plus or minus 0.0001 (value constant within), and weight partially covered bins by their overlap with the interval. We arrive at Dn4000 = 1.14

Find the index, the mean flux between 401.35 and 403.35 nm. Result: 17.8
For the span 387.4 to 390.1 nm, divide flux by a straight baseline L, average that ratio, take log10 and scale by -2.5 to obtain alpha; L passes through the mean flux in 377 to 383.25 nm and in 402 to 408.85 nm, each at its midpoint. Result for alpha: 0.115 mag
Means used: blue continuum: 15.8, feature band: 14.8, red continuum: 17.6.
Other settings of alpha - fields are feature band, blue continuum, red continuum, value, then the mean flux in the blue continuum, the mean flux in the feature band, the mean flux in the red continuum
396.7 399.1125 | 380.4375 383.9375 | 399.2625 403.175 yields 0.13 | 15.5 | 15.4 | 17.8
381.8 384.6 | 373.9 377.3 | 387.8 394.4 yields 0.02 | 14.2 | 14.9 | 16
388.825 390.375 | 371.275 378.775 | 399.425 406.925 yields 0.10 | 14.7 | 14.8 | 17.8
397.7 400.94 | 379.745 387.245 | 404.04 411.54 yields -0.08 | 16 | 17.7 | 16.6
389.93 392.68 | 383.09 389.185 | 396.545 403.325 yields -0.10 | 15.5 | 17.6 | 16.8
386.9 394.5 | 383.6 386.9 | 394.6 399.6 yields 0.02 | 16.6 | 16.1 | 16.2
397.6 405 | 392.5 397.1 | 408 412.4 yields -0.12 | 15.9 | 17.8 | 16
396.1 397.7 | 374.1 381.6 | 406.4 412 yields 0.18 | 15.2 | 13.4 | 16.3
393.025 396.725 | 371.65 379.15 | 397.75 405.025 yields 0.04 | 14.8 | 16.4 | 17.8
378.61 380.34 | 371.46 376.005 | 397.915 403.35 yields 0.02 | 14.3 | 14.8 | 17.8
